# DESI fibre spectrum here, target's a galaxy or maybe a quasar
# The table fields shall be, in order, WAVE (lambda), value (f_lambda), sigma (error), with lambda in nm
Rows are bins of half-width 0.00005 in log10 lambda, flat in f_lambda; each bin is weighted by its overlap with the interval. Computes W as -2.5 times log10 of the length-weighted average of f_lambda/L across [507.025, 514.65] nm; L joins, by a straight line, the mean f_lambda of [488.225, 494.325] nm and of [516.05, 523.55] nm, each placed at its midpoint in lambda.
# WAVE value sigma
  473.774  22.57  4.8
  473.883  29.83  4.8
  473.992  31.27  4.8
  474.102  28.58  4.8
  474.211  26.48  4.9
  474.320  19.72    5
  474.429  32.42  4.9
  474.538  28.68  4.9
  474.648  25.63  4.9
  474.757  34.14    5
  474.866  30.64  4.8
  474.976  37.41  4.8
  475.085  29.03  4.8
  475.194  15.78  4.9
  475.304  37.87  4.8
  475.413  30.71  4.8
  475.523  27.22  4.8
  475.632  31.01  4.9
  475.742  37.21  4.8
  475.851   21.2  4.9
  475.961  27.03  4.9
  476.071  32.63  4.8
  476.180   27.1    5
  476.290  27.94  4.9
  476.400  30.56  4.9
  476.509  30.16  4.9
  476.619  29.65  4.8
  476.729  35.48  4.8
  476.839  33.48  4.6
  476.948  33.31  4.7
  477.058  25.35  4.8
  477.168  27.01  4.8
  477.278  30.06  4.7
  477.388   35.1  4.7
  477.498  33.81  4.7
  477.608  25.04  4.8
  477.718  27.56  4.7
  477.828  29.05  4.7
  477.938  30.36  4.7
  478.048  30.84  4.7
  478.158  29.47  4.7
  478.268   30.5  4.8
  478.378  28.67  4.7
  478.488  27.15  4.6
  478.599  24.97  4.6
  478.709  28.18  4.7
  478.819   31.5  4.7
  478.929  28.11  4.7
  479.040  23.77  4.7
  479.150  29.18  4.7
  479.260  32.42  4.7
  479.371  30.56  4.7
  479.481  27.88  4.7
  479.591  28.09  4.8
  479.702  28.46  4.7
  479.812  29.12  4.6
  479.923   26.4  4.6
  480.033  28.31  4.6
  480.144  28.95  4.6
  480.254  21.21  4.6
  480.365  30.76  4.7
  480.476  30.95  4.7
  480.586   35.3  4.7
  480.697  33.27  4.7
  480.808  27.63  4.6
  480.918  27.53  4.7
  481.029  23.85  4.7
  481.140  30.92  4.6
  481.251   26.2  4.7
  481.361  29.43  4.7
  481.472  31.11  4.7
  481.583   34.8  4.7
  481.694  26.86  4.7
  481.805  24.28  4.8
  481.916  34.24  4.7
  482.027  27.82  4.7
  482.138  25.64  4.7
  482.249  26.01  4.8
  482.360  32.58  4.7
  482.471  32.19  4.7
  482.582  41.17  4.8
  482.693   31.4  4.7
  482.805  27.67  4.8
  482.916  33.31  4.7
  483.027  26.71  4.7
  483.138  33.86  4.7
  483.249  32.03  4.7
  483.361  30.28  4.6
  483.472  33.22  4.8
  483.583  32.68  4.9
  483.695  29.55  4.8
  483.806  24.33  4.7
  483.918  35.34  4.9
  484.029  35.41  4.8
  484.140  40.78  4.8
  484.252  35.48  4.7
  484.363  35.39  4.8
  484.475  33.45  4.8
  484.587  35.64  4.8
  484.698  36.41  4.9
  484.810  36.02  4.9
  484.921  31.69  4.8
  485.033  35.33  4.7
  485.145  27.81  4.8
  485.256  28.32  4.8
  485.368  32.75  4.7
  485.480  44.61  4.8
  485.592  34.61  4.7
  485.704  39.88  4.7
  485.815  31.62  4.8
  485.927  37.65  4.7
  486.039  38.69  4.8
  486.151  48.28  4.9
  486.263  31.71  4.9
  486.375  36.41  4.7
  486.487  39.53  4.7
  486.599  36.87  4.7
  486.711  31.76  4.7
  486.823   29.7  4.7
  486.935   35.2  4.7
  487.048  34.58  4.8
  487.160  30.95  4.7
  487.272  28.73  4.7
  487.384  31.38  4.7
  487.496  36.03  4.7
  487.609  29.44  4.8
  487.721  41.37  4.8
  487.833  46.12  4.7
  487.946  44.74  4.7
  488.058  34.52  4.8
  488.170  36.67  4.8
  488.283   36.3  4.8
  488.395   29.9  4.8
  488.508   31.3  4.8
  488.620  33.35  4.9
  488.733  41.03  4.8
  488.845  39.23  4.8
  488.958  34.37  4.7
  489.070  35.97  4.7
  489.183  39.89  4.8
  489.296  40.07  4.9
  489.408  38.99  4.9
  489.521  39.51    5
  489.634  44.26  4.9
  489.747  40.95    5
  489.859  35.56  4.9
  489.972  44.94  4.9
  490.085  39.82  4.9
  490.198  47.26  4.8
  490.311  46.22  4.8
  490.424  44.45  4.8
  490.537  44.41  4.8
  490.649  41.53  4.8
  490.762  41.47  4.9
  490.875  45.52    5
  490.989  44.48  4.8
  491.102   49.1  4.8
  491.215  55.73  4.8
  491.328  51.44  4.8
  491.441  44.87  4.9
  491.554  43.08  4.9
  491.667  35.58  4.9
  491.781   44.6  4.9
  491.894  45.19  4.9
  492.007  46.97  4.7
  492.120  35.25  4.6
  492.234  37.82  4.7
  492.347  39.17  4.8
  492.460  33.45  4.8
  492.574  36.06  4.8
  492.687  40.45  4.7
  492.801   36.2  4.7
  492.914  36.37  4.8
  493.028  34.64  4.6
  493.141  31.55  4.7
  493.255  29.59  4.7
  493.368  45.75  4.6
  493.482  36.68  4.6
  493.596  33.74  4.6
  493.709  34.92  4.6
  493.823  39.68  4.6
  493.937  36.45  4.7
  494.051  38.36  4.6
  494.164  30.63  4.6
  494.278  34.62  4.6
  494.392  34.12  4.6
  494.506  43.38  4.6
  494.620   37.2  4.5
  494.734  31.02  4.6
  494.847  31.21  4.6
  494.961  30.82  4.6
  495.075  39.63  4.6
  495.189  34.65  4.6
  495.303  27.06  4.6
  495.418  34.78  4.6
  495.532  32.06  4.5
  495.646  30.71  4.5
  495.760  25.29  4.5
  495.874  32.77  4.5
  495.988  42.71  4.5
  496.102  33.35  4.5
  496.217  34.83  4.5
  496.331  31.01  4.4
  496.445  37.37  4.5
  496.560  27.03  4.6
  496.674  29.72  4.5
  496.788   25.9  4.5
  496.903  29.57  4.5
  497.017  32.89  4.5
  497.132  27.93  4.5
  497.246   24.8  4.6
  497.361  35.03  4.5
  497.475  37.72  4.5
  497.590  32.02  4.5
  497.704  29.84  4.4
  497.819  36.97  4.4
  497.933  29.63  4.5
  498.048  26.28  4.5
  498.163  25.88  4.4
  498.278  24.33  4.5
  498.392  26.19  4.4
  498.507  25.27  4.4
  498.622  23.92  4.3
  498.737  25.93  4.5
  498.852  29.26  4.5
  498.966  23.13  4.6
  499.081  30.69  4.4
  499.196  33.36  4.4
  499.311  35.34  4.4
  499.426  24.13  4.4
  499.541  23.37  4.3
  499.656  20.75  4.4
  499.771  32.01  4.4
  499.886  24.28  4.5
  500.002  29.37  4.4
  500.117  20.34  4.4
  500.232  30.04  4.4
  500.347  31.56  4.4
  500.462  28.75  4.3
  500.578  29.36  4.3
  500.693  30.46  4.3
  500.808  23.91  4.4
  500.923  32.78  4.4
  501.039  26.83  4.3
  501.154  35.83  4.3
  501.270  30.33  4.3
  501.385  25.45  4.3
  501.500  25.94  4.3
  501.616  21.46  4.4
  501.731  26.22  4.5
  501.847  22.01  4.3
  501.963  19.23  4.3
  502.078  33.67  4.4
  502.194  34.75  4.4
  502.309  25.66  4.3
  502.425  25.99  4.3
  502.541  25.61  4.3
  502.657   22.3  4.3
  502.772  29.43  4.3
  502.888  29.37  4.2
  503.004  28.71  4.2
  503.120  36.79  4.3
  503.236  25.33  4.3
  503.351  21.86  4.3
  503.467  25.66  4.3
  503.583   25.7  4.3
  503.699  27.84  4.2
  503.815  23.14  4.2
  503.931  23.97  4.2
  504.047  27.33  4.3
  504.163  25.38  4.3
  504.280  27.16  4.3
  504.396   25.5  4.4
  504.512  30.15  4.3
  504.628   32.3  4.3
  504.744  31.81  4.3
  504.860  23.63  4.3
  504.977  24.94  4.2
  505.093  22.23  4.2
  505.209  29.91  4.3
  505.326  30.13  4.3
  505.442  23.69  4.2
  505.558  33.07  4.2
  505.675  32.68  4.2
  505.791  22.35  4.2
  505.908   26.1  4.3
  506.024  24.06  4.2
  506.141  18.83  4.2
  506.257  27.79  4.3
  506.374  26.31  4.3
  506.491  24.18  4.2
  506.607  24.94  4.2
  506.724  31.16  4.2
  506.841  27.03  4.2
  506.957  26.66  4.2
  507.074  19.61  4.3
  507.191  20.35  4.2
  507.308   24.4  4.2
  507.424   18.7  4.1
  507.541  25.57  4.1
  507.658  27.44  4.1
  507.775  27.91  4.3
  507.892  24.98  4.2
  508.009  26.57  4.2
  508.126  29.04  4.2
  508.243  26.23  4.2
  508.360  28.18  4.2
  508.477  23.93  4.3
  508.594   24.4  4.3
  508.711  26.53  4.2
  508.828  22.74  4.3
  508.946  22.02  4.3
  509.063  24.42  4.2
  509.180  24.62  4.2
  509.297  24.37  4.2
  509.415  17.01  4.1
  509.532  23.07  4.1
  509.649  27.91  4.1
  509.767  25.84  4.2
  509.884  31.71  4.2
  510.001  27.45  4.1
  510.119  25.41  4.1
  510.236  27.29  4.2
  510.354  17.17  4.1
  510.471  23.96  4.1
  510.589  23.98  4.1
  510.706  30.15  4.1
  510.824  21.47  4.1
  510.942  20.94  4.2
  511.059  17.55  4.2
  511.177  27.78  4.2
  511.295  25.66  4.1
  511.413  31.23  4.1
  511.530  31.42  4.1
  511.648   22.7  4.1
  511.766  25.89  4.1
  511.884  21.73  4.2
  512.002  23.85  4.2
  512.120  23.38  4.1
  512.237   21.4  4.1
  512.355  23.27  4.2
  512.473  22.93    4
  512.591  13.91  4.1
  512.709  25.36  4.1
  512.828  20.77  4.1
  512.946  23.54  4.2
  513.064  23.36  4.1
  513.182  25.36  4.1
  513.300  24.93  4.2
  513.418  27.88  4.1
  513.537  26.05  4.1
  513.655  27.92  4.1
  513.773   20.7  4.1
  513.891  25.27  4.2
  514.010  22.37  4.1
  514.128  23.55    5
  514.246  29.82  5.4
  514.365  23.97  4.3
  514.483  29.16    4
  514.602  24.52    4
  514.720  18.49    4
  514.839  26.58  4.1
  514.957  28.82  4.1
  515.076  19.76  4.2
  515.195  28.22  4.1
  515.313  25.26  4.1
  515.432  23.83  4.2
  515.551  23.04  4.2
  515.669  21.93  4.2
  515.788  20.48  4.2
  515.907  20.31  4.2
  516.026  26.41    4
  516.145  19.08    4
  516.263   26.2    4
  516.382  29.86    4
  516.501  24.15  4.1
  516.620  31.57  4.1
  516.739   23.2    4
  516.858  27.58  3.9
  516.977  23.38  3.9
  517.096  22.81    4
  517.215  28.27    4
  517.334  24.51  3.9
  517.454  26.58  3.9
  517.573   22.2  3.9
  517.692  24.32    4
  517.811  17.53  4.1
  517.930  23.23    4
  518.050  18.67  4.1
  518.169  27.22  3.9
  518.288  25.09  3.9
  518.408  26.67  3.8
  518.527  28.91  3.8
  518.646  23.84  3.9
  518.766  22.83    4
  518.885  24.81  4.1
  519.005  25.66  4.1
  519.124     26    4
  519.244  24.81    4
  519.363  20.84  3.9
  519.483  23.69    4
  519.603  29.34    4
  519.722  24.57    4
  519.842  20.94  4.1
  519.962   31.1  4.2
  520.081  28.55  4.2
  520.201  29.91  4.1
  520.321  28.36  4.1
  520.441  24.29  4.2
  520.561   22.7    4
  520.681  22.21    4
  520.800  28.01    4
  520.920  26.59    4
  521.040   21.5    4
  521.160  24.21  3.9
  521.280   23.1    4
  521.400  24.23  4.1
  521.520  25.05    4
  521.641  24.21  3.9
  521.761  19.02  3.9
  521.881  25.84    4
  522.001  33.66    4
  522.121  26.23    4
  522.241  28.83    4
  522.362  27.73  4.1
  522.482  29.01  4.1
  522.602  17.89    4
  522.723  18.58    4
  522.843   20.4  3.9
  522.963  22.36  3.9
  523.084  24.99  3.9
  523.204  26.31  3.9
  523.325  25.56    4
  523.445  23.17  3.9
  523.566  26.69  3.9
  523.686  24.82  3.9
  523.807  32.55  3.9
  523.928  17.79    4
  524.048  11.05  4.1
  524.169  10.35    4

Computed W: 0.20 mag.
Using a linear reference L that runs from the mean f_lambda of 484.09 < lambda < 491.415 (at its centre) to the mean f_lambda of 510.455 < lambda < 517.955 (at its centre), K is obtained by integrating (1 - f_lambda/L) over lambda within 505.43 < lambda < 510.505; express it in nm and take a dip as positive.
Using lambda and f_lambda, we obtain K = 0.437 nm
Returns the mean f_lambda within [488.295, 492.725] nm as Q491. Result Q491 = 41.1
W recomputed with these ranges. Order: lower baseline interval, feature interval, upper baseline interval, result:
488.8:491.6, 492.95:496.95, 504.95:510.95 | 0.13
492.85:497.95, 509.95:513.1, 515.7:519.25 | 0.13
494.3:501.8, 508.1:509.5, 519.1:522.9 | 0.14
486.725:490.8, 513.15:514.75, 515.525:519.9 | 0.04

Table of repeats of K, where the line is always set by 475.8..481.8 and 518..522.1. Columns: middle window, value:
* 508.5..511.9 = 0.18 nm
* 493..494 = -0.30 nm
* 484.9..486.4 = -0.38 nm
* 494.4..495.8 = -0.29 nm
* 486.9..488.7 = -0.44 nm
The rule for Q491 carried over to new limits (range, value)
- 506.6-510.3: 25.2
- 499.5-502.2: 27.3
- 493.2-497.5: 33.5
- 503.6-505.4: 27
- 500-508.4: 26.7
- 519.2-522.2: 25.3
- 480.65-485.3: 31.4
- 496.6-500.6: 28.4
